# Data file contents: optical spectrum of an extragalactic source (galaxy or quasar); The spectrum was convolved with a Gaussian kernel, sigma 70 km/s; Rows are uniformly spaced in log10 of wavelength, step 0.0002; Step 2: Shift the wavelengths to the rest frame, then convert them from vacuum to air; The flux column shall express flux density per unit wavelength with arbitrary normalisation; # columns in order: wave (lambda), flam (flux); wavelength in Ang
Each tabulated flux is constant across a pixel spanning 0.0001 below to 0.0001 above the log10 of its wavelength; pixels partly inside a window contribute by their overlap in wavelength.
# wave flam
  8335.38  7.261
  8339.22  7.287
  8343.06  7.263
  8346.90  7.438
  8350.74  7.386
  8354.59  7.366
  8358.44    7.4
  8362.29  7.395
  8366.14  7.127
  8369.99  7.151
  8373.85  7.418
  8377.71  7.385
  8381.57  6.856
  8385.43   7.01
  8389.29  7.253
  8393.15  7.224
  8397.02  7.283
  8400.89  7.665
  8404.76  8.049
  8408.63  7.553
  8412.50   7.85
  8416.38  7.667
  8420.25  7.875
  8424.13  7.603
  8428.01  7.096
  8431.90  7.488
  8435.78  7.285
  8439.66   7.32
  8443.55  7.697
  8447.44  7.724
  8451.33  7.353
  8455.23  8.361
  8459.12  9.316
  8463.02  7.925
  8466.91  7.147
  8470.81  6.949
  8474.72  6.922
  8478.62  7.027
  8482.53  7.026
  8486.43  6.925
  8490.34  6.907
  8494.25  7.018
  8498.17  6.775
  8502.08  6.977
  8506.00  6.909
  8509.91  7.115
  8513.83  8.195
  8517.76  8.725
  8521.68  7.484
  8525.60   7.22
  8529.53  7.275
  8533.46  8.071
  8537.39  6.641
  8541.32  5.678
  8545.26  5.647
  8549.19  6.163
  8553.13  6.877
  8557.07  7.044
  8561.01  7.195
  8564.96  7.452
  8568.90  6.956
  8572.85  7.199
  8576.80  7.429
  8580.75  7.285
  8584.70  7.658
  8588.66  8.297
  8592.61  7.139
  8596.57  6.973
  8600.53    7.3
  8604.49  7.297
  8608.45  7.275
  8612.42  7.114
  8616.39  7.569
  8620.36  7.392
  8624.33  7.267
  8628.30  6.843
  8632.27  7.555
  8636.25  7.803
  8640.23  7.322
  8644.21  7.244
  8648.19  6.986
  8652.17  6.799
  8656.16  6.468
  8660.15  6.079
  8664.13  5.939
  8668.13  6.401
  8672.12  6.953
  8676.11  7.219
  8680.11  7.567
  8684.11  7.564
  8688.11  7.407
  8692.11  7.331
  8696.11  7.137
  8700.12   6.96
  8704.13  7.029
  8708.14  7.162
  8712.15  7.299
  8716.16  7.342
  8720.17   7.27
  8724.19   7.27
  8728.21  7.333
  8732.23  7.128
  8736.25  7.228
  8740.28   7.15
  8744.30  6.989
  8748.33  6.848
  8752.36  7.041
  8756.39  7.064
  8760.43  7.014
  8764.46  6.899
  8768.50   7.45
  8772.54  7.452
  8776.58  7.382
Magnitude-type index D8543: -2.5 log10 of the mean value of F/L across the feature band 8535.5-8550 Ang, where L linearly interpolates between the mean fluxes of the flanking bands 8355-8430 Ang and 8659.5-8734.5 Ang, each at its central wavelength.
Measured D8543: 0.20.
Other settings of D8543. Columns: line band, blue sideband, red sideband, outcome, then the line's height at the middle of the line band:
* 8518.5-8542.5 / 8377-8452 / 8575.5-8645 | 0.03 mag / 7.41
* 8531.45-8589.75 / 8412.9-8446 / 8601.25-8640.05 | 0.06 mag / 7.4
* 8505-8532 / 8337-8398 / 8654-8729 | -0.06 mag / 7.16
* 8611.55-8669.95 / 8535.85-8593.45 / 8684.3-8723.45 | 0.02 mag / 7.12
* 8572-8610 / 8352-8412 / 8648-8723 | -0.04 mag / 7.11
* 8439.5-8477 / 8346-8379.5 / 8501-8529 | -0.03 mag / 7.45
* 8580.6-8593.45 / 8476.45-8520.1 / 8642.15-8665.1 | -0.12 mag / 6.88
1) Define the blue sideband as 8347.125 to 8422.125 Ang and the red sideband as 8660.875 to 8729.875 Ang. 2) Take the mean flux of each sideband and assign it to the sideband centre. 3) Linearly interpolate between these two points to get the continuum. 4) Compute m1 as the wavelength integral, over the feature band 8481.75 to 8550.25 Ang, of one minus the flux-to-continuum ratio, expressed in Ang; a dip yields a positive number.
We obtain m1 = 2.2 Ang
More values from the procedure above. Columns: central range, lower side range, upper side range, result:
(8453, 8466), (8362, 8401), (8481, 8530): -2.0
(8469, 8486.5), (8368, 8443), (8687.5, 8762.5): 0.9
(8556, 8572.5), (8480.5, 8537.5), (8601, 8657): 0.2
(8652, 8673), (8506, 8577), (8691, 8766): 2.2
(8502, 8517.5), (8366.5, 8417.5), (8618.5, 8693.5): -0.5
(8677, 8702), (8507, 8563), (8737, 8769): -0.9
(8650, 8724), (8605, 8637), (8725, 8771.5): 2.2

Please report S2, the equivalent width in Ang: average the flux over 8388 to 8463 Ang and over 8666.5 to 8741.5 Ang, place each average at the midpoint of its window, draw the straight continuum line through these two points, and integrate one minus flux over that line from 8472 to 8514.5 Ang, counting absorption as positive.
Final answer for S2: 2.9 Ang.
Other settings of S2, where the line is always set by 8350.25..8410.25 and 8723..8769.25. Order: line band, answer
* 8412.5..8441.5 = -0.8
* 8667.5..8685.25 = -0.1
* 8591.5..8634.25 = -0.3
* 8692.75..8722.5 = -0.2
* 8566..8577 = 0.1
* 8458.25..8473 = -0.9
